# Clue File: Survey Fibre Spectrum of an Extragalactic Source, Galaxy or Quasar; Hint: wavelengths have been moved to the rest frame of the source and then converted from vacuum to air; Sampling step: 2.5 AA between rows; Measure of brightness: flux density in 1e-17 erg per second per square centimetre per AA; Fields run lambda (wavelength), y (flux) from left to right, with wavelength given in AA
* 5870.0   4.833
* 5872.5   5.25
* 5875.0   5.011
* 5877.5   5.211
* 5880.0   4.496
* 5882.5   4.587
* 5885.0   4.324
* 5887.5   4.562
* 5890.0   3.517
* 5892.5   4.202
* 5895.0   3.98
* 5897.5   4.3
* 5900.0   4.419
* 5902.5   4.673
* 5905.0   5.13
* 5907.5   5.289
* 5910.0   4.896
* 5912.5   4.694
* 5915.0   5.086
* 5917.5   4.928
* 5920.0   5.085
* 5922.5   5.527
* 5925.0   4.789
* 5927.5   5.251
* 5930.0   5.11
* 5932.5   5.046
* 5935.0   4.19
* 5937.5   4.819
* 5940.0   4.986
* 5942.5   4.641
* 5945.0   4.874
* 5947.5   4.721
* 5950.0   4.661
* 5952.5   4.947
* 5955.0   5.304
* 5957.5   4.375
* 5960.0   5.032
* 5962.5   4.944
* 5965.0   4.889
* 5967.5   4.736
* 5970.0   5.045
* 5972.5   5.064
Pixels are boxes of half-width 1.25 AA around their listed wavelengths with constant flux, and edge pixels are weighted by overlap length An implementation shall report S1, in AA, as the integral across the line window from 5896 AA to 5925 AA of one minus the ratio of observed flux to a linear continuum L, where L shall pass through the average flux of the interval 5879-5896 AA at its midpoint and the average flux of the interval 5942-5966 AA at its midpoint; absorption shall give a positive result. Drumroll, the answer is -2.9 AA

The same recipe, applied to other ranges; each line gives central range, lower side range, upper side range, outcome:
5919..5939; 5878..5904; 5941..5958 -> -1.43 AA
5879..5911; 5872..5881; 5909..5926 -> 3.25 AA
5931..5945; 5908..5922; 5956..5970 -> 0.44 AA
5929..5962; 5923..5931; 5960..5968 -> 1.12 AA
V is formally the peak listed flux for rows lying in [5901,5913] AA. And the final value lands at 5.289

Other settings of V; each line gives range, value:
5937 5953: 4.986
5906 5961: 5.527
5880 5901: 4.587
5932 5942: 5.046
